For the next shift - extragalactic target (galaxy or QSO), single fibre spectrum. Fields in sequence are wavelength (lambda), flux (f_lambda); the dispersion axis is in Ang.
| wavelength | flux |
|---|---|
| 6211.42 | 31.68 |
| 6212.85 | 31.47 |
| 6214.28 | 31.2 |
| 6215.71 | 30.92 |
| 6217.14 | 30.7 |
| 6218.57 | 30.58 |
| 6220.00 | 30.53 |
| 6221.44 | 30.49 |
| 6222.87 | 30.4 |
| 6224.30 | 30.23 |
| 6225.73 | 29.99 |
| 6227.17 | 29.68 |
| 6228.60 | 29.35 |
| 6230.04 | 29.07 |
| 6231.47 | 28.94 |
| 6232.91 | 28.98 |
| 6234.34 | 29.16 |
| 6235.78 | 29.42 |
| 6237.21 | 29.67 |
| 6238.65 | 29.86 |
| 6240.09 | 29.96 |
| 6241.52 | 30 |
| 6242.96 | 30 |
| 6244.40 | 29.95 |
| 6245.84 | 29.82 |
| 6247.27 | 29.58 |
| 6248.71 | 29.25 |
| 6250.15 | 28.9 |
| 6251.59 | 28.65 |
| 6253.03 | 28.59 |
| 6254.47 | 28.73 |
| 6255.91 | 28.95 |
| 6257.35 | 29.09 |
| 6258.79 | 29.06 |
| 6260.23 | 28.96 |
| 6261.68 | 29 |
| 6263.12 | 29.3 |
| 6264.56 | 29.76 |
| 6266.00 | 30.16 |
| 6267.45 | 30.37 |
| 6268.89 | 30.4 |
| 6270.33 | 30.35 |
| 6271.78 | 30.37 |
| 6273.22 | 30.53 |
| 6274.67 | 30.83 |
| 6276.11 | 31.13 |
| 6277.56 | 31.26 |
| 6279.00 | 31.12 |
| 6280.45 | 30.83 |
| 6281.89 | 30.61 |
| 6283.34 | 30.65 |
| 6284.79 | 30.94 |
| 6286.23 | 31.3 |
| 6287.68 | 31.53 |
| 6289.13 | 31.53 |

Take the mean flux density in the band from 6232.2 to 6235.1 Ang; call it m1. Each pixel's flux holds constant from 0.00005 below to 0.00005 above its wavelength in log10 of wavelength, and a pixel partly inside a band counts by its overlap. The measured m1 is 29.1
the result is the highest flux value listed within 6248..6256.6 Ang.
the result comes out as 29.25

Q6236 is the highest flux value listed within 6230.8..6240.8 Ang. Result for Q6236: 29.96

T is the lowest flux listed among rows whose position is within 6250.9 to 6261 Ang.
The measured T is 28.59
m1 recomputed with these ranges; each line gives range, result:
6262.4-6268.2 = 29.9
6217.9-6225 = 30.4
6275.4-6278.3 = 31.2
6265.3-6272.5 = 30.3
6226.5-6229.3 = 29.6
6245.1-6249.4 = 29.6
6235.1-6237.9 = 29.6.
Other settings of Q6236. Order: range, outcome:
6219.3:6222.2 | 30.53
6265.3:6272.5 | 30.4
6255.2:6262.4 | 29.09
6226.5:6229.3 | 29.68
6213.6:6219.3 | 31.2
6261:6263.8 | 29.3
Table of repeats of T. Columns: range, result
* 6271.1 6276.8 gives 30.37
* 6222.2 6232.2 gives 28.94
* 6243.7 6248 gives 29.58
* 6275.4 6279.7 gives 31.12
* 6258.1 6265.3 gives 28.96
